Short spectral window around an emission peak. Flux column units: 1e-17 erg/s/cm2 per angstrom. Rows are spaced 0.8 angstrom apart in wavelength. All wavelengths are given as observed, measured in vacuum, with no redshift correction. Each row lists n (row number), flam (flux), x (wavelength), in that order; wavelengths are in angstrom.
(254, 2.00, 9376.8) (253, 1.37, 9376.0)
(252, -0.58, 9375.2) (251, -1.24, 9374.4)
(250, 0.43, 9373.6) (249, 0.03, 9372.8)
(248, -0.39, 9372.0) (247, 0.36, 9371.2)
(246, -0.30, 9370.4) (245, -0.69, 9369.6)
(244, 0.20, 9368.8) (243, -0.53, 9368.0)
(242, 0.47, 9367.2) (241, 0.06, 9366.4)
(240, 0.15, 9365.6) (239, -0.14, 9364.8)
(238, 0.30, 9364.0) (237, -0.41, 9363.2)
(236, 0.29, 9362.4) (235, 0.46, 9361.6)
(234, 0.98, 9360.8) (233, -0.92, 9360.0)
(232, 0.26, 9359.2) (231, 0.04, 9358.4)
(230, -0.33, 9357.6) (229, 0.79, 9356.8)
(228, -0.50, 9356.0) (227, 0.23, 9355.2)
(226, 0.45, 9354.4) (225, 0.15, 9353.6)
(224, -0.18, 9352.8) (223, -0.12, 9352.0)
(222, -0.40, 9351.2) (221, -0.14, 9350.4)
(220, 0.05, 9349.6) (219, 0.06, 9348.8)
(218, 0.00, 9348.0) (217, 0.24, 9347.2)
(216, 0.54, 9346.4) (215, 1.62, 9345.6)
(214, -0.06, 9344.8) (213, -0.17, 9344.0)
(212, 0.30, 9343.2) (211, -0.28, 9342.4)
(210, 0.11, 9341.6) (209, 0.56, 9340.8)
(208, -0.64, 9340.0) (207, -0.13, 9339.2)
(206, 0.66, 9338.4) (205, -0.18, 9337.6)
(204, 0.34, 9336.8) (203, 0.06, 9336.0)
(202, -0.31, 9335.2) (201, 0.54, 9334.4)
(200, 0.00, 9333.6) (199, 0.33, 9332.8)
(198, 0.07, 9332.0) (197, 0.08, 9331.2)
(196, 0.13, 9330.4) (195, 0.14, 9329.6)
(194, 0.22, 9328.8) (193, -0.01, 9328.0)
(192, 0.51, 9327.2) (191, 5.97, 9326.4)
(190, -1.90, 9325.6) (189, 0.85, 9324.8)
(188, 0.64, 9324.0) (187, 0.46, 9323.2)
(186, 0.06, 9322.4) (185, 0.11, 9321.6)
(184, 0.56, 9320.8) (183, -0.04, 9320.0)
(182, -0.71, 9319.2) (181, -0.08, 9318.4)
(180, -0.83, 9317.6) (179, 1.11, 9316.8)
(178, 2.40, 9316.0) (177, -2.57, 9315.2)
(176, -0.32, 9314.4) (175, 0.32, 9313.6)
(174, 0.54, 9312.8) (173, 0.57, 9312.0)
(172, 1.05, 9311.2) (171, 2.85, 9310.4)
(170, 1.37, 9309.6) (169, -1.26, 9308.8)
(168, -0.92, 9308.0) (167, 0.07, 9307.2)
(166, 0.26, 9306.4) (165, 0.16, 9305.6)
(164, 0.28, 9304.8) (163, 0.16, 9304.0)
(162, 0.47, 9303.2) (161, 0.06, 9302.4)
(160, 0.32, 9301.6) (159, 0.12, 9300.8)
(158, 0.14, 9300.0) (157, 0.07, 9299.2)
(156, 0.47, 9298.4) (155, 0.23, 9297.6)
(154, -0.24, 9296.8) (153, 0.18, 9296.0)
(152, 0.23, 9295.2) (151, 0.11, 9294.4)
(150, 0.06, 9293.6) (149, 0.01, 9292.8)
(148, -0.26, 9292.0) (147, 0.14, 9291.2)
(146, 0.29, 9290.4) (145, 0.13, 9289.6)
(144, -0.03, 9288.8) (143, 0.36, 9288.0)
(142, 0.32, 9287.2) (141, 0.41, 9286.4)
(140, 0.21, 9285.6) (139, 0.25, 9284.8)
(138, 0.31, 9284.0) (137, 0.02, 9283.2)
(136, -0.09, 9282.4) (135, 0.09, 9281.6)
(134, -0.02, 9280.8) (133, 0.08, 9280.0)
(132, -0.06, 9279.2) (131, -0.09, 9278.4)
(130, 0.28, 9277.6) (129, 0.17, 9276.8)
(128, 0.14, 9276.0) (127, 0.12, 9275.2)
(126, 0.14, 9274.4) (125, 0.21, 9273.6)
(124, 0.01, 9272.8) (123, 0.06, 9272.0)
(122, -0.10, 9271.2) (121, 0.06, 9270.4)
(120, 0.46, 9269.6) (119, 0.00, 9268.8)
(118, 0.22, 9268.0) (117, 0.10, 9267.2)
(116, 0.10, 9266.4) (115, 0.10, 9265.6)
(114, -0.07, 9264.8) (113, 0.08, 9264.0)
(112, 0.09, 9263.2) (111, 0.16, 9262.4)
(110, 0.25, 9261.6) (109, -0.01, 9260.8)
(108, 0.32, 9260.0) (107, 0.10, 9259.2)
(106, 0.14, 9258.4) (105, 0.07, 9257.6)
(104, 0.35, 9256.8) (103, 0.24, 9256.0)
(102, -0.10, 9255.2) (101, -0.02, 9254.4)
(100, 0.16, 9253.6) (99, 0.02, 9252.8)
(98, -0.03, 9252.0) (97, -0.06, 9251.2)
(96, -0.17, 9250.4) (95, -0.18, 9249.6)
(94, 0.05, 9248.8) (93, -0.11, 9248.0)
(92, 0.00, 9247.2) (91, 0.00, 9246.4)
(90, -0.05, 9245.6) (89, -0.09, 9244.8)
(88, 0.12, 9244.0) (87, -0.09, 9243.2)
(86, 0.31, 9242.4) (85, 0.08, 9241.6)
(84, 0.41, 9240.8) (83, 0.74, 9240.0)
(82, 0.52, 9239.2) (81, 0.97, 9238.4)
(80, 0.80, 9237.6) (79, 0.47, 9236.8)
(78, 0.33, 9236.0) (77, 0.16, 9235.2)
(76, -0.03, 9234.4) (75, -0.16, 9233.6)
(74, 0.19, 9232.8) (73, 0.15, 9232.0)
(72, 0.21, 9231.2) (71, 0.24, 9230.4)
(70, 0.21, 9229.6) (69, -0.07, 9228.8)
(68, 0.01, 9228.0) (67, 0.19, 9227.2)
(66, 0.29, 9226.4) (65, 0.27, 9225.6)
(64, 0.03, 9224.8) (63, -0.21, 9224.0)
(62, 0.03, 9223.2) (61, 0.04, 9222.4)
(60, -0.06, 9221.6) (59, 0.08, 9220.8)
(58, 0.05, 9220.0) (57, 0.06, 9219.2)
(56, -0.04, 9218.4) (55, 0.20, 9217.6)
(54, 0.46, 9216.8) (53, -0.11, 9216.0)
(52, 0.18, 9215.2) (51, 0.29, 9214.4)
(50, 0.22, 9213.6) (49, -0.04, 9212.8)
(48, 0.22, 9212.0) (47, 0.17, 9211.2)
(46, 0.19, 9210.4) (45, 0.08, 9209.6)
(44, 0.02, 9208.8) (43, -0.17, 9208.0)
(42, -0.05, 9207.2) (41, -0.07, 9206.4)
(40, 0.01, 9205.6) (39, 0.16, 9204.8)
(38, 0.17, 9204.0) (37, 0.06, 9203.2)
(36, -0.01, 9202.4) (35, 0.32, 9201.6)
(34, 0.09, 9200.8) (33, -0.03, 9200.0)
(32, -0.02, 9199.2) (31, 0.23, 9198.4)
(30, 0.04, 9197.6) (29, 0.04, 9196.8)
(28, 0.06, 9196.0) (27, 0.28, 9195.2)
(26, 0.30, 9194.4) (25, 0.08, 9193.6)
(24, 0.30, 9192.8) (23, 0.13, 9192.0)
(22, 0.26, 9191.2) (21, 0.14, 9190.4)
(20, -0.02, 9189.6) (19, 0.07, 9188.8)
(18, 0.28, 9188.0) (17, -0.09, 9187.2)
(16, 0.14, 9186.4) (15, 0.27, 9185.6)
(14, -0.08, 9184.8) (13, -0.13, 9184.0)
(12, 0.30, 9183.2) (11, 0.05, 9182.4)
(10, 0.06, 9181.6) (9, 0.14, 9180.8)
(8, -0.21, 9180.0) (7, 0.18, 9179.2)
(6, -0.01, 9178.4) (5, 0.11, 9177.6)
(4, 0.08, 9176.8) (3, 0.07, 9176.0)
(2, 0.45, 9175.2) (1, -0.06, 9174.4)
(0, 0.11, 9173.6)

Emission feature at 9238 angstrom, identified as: H-beta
